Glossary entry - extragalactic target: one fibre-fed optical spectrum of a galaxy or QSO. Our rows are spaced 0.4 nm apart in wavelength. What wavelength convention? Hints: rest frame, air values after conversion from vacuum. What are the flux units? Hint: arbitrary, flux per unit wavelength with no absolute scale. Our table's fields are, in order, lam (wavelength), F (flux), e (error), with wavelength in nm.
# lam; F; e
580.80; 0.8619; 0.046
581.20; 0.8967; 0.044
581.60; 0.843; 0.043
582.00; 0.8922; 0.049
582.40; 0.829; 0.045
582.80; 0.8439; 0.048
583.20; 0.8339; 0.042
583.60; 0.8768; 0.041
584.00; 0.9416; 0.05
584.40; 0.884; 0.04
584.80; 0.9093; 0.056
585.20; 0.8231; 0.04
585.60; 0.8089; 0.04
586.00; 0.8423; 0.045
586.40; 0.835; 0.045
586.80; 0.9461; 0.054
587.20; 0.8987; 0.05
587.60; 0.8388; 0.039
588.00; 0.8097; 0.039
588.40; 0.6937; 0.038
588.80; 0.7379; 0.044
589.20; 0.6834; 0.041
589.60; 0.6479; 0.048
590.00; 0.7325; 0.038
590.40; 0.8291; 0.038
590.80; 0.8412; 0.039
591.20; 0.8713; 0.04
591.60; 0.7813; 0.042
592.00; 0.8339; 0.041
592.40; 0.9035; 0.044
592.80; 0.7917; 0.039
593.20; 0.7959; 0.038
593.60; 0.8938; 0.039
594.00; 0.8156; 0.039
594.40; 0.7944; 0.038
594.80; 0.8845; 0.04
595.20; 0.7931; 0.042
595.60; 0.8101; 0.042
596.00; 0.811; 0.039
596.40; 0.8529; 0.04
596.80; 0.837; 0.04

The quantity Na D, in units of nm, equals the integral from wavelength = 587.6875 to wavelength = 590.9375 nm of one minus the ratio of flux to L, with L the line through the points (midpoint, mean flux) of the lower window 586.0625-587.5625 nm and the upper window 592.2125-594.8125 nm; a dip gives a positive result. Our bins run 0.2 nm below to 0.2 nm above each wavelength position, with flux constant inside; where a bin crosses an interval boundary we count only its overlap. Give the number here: 0.44 nm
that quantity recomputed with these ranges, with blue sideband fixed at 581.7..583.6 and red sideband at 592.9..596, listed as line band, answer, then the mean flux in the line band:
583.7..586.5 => -0.061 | 0.865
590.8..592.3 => -0.007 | 0.835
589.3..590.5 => 0.159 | 0.724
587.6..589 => 0.132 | 0.76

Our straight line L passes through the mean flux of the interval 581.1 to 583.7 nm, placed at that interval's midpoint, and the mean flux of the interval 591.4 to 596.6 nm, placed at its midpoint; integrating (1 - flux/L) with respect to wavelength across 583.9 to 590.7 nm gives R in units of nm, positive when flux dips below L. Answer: 0.25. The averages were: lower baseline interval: 0.857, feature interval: 0.814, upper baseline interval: 0.828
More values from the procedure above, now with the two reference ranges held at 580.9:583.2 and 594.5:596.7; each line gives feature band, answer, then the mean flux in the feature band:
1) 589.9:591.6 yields 0.04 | 0.819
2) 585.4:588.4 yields 0.02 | 0.844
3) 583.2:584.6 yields -0.06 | 0.891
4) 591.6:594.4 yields 0.01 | 0.832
